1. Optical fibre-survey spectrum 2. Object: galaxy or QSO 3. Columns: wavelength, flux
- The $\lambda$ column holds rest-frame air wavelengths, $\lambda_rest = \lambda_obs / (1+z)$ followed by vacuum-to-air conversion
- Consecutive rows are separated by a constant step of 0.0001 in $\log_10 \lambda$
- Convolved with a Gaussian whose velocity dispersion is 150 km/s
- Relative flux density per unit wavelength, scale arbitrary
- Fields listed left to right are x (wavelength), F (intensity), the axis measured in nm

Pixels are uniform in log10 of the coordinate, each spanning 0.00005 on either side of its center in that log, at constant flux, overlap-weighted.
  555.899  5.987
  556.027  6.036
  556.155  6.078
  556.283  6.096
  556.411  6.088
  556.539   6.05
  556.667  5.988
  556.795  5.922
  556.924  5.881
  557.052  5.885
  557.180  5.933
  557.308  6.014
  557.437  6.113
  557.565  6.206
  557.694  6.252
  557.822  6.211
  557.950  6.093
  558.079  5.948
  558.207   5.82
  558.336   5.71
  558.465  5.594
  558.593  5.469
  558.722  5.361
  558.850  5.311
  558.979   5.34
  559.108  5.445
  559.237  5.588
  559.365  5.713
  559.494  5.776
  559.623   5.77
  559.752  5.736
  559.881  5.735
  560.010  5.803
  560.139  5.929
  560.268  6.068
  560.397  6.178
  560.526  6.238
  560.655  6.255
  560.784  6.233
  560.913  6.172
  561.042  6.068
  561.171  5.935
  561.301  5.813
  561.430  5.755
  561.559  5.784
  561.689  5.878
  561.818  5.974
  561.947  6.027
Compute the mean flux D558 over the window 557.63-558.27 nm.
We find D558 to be 6.07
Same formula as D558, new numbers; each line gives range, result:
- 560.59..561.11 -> 6.19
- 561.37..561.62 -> 5.78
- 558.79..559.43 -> 5.48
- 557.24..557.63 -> 6.1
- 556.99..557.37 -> 5.95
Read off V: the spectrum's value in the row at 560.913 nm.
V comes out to 6.172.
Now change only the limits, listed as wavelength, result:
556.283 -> 6.096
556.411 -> 6.088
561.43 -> 5.755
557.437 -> 6.113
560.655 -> 6.255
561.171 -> 5.935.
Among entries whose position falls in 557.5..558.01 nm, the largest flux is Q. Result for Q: 6.252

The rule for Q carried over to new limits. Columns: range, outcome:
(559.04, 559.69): 5.776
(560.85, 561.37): 6.172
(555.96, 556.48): 6.096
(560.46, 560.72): 6.255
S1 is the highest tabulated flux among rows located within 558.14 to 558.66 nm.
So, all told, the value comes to 5.82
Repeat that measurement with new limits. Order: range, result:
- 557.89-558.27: 6.093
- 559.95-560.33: 6.068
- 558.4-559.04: 5.594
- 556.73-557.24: 5.933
